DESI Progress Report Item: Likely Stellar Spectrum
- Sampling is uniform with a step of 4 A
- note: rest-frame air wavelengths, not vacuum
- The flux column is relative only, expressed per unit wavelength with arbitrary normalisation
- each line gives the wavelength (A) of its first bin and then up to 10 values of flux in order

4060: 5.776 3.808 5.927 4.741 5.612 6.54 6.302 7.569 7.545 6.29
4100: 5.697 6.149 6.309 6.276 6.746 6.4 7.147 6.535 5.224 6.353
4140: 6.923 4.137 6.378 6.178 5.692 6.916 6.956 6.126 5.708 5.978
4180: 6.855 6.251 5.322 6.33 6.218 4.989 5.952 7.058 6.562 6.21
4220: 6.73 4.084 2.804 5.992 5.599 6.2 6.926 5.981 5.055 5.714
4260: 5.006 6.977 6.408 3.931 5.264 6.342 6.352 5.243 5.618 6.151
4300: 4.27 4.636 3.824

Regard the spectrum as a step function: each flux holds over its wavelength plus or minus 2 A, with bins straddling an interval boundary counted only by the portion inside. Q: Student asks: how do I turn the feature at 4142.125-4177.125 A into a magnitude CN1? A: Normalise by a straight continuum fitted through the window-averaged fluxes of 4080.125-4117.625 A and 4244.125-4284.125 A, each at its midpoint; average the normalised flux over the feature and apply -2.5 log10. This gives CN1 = 0.04 mag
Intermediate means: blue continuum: 6.54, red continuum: 5.73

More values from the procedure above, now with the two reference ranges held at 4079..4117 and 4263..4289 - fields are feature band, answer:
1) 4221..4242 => 0.18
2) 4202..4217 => -0.07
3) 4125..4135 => 0.06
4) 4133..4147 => 0.10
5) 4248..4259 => 0.08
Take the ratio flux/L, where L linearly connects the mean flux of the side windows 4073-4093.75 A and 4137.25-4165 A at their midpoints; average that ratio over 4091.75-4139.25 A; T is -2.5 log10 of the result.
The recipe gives 0.005 mag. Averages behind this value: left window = 6.61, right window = 6.15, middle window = 6.36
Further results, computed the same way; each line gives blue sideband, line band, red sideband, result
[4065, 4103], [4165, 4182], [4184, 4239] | -0.07 mag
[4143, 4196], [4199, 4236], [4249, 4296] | 0.05 mag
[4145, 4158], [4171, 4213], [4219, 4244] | -0.09 mag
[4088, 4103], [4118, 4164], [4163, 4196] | 0.03 mag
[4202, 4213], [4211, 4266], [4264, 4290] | 0.08 mag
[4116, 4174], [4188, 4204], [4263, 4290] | 0.04 mag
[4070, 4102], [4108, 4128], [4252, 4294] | -0.07 mag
